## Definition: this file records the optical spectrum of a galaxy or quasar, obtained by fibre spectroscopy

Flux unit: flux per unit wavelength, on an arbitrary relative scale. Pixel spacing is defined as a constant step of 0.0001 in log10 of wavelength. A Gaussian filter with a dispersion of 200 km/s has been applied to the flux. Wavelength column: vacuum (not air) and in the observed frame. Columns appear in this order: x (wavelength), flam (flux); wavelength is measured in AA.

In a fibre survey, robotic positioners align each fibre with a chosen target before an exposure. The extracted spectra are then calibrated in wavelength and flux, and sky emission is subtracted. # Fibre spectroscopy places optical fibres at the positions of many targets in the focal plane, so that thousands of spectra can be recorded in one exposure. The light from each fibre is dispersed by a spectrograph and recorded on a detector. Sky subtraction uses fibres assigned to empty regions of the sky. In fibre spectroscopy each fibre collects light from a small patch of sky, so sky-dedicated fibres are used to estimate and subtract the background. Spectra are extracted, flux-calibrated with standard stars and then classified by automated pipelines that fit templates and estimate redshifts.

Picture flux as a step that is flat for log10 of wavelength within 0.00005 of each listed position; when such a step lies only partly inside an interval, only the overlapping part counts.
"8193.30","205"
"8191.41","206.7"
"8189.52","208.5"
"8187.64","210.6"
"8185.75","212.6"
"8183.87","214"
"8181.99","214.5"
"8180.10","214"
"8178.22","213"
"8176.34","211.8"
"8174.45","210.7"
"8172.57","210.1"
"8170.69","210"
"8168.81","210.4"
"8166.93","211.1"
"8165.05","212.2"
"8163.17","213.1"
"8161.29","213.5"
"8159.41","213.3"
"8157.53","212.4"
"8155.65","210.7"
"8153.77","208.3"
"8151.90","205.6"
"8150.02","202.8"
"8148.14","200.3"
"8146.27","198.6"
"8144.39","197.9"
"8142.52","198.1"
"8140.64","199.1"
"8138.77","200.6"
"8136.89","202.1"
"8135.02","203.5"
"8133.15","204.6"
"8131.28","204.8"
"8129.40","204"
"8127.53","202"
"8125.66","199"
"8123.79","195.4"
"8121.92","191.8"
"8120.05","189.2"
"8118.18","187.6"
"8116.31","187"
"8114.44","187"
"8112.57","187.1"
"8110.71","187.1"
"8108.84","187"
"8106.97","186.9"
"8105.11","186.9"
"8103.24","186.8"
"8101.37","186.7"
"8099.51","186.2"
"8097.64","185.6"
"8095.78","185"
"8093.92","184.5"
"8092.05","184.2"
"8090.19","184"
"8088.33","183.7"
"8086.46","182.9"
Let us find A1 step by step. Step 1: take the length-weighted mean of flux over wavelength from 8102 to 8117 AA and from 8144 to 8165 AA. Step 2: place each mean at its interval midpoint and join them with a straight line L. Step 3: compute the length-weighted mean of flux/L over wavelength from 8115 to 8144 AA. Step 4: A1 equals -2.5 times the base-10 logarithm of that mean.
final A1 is -0.01 mag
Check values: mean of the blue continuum 187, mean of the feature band 198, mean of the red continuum 207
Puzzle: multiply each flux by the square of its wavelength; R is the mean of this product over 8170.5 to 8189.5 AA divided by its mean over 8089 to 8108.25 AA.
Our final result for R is 1.2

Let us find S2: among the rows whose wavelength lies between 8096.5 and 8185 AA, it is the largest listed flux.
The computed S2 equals 214.5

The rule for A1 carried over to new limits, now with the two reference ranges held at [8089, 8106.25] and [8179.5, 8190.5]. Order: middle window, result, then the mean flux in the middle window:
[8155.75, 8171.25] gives -0.03 mag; 212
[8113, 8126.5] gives 0.01 mag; 191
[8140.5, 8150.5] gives 0.00 mag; 199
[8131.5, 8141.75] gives -0.03 mag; 202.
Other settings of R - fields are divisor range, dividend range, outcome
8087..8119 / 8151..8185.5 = 1.16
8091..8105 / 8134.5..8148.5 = 1.09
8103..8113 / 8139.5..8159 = 1.10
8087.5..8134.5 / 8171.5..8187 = 1.14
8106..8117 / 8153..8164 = 1.15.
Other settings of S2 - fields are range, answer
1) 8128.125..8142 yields 204.8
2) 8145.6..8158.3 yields 212.4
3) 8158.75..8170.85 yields 213.5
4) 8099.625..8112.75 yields 187.1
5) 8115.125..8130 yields 204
